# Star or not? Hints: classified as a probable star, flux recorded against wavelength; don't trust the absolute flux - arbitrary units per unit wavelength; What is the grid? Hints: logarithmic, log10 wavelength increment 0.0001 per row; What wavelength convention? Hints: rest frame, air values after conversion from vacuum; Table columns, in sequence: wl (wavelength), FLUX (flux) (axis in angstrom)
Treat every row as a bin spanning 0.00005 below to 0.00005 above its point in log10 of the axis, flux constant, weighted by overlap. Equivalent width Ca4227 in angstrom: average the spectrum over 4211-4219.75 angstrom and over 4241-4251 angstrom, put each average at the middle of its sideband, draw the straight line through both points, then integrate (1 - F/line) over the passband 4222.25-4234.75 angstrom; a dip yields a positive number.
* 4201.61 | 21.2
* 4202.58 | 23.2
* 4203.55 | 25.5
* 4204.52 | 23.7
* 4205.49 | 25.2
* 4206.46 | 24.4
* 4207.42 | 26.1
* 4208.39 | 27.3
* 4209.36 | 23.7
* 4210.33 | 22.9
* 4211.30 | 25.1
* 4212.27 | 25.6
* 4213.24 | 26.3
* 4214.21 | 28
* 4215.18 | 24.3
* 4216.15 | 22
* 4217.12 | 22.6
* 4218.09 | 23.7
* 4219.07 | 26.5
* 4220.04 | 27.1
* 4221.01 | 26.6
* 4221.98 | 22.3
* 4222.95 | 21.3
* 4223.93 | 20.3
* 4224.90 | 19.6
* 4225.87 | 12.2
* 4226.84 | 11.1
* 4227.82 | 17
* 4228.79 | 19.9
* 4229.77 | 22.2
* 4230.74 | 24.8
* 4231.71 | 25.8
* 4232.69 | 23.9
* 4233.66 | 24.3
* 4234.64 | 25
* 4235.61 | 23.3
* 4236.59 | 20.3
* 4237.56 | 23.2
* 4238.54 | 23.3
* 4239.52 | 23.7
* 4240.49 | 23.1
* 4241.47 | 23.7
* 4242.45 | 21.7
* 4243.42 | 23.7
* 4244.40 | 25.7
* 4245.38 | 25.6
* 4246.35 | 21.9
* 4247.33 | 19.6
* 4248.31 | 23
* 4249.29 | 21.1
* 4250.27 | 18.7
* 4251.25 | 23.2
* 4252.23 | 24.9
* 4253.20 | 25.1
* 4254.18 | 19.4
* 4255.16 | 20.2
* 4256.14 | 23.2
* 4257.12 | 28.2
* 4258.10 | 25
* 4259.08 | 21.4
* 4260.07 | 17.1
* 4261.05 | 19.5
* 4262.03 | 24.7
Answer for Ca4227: 1.8 angstrom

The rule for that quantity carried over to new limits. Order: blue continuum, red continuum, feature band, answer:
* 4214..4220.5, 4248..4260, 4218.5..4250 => 1.9 angstrom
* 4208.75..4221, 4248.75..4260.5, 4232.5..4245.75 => -0.2 angstrom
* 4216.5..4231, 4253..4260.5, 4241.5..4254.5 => -0.4 angstrom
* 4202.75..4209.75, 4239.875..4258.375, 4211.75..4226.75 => 1.0 angstrom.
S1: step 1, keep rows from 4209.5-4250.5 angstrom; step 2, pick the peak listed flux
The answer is 28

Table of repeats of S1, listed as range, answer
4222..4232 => 25.8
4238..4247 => 25.7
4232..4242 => 25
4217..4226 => 27.1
